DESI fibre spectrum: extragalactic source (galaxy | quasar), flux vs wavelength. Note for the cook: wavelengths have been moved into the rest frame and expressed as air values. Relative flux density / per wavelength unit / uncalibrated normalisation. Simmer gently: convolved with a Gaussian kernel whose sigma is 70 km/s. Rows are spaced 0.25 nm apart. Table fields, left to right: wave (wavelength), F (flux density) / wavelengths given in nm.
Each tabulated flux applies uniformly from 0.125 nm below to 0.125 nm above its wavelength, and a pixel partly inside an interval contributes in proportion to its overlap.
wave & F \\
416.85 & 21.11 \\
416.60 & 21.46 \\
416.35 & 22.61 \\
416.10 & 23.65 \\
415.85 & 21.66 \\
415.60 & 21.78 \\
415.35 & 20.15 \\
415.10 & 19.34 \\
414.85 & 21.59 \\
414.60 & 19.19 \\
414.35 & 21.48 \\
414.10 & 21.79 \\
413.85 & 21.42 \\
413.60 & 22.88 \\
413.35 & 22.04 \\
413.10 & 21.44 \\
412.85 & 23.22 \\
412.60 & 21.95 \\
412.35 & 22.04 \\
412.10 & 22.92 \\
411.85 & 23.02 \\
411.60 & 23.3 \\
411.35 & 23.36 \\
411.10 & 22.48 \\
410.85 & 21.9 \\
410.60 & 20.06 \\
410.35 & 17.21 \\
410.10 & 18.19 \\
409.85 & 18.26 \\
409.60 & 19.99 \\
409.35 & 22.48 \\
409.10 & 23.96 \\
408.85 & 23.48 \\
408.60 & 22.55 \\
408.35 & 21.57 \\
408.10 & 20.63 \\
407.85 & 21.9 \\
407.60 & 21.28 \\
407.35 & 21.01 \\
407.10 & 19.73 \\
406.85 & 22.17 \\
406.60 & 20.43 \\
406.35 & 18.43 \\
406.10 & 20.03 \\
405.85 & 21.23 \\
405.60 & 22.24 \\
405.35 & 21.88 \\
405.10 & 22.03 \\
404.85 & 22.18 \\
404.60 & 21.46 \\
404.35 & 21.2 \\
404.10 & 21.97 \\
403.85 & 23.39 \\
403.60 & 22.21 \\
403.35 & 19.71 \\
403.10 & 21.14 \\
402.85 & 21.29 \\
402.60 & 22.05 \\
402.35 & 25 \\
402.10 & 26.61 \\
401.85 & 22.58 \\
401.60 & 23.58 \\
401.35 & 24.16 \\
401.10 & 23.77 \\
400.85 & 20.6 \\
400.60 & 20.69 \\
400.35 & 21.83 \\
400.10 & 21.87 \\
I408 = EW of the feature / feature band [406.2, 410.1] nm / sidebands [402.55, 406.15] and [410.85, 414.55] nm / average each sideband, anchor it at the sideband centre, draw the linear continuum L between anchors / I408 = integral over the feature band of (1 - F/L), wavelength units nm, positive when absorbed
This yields 0.15 nm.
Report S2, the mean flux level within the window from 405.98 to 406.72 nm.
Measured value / 19.6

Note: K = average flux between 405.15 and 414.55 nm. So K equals 21.4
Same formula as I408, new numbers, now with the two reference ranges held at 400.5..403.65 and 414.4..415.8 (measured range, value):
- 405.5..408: 0.12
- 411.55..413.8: -0.17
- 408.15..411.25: 0.05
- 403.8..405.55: 0.02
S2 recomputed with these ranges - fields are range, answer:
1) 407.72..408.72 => 21.7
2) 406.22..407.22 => 20.2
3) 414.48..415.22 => 20.1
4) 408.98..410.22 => 20.6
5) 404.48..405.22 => 21.9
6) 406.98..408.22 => 20.9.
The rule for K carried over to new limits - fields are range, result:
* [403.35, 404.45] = 21.9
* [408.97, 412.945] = 21.5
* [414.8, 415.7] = 20.6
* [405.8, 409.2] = 21.3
